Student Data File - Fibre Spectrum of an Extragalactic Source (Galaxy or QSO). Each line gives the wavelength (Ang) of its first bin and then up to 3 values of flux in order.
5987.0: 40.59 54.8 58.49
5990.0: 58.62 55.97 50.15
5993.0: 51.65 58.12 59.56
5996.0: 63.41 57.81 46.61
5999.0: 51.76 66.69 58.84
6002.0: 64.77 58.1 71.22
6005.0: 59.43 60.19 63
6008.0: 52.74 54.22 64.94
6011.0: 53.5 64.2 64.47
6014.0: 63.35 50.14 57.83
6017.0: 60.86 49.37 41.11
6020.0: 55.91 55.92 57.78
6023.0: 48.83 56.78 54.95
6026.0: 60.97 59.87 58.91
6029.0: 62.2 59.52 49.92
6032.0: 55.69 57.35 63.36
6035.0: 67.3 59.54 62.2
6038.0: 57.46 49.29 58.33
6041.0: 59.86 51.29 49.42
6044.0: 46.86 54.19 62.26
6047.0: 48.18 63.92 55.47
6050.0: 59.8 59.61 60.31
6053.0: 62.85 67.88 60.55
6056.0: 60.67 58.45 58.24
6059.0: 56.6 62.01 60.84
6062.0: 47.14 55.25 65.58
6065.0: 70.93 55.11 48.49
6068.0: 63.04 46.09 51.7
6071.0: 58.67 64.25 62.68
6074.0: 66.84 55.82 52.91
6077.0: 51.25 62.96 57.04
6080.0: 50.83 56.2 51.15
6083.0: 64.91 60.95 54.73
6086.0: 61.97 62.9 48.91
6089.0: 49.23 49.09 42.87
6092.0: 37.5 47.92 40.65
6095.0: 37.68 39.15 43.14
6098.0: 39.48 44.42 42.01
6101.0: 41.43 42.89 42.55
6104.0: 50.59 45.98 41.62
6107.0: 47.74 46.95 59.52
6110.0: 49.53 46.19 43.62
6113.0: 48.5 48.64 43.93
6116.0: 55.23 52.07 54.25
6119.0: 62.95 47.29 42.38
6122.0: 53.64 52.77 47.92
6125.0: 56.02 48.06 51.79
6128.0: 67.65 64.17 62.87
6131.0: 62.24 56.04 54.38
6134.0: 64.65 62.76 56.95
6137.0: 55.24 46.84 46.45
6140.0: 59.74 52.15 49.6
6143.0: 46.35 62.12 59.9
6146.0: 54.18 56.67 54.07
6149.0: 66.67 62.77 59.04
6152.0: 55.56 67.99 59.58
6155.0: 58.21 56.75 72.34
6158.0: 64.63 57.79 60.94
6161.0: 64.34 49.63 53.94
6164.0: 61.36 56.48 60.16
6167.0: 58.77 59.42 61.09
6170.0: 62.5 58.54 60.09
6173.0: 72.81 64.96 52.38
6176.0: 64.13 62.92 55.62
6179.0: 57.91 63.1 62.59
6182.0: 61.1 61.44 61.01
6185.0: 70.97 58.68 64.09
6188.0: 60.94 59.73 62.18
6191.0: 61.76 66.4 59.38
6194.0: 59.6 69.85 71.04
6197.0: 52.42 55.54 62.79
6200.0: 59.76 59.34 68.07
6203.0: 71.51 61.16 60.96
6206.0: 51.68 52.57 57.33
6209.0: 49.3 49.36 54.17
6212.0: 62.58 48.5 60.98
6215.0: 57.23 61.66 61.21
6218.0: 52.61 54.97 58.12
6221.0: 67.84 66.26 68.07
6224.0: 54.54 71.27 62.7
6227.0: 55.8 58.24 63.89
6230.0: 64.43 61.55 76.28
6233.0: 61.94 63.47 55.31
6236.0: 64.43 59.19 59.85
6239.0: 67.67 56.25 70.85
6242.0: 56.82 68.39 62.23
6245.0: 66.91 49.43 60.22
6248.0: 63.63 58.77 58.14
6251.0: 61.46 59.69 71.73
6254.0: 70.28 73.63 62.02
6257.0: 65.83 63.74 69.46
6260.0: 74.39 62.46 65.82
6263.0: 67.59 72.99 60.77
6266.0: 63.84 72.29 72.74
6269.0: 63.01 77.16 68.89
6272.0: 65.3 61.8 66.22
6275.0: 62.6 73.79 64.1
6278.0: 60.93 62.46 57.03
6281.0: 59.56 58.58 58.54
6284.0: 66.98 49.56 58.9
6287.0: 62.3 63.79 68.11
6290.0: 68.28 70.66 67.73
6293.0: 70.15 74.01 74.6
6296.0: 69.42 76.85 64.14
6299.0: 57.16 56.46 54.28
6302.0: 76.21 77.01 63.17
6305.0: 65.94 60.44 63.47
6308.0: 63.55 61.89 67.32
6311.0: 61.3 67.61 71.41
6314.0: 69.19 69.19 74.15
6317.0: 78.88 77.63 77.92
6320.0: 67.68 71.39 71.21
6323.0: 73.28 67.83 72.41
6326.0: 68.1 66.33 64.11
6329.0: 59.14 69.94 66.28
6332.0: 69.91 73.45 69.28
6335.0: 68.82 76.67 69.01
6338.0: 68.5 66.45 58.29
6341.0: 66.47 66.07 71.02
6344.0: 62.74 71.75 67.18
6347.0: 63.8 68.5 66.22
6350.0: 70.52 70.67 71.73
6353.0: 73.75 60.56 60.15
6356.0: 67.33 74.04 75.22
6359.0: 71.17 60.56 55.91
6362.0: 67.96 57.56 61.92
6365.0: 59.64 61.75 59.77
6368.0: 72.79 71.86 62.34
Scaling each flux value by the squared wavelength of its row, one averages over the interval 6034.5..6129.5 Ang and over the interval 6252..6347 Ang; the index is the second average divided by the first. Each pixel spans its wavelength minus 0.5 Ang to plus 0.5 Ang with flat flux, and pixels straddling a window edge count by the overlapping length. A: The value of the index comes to 1.34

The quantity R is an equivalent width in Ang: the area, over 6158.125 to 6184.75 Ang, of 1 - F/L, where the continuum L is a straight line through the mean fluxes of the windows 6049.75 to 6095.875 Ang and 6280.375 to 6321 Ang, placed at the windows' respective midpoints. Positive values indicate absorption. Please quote 0.1 Ang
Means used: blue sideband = 56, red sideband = 66.6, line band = 60.4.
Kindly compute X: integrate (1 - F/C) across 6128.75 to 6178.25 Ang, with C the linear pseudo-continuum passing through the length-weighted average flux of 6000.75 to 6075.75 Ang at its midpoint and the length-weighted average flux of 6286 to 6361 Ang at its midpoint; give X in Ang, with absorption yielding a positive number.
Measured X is 2.48 Ang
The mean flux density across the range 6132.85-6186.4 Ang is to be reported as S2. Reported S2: 59.3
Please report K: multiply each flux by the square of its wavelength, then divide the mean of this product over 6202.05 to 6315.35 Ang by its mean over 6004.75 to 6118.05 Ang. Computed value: 1.25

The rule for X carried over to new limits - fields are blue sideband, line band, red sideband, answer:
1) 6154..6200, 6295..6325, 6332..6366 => -1.2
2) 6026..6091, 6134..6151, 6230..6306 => 1.2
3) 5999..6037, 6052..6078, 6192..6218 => 0.0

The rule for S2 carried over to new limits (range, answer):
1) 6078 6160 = 53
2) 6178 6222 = 60.1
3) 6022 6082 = 57.6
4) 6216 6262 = 63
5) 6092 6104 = 42.1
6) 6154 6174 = 60.6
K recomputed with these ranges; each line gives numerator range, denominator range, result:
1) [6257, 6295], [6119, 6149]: 1.24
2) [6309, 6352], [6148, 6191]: 1.19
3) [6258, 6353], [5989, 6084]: 1.27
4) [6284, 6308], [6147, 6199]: 1.12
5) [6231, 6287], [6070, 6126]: 1.33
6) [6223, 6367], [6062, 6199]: 1.24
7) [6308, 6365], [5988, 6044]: 1.32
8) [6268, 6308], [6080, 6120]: 1.42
